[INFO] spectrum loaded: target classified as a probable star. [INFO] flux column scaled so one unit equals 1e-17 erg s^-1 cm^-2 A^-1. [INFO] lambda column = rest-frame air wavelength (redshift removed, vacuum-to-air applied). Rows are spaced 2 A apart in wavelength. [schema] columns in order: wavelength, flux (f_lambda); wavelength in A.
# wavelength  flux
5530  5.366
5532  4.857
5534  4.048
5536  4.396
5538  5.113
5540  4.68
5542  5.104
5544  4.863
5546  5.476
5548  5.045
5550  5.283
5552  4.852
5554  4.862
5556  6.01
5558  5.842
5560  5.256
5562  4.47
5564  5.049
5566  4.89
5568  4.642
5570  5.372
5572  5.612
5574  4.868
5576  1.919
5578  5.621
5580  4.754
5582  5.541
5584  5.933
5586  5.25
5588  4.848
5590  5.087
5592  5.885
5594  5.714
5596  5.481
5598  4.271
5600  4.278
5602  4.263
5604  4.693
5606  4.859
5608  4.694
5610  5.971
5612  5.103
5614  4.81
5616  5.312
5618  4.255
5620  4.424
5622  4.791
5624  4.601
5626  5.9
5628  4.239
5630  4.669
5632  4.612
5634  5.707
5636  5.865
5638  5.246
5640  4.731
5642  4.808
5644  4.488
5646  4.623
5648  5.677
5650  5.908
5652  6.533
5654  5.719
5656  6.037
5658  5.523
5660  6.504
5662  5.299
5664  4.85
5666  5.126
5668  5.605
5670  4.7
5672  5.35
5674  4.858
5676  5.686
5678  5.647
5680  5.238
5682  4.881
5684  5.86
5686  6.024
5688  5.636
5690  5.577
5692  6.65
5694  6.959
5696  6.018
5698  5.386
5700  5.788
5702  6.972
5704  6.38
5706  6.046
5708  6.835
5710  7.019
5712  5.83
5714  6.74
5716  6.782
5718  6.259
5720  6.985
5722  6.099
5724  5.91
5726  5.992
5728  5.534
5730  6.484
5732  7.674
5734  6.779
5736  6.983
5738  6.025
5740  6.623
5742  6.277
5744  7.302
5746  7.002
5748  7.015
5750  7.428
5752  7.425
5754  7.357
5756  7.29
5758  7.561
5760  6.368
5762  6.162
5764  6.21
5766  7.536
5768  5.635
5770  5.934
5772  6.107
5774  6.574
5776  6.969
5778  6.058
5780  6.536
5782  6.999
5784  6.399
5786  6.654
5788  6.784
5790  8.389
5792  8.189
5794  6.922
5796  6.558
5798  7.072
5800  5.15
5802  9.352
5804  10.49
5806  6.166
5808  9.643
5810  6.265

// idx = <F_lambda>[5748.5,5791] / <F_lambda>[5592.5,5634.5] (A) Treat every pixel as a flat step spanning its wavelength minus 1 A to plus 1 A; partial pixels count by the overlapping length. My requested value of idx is 1.4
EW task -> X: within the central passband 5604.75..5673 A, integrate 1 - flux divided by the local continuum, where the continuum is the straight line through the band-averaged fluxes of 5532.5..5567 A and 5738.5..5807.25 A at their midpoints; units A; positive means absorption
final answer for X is 7.1 A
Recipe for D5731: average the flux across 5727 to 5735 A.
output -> 6.62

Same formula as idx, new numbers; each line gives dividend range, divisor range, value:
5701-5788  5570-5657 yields 1.31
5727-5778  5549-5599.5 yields 1.32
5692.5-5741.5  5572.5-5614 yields 1.30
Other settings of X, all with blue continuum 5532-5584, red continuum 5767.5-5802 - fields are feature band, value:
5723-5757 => -2.0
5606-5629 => 2.2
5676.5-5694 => 0.6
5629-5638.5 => 0.6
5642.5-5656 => 0.4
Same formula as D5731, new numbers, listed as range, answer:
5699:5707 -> 6.3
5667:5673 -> 5.22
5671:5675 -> 5.1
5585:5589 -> 5.05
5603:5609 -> 4.75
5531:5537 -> 4.43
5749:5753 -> 7.43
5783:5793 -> 7.28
